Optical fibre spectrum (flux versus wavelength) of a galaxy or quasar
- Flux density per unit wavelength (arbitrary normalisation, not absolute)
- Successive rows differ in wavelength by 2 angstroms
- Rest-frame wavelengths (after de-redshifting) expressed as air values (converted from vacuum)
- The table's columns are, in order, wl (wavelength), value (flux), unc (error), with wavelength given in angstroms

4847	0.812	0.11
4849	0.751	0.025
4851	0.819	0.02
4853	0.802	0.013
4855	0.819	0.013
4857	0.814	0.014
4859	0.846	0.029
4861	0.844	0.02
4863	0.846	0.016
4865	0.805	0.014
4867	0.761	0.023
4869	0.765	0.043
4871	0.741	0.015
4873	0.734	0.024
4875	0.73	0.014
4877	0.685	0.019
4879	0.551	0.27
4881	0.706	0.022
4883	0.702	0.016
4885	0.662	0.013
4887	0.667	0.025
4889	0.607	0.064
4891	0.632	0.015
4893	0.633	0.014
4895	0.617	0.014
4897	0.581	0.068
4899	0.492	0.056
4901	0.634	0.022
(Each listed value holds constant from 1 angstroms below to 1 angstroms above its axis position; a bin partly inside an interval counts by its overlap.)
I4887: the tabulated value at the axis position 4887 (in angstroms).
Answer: 0.667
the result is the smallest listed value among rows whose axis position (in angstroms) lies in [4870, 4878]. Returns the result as 0.685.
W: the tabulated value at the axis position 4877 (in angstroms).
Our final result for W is 0.685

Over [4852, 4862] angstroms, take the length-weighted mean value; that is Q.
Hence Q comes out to 0.825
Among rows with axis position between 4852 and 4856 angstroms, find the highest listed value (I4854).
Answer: 0.819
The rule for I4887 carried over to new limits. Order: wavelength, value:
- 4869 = 0.765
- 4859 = 0.846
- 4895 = 0.617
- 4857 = 0.814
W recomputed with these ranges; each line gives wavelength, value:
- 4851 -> 0.819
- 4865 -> 0.805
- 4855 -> 0.819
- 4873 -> 0.734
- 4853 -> 0.802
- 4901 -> 0.634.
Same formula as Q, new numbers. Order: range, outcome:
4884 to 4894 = 0.64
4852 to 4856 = 0.81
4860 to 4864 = 0.845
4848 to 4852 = 0.785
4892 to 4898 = 0.61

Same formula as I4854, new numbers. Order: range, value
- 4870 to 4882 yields 0.741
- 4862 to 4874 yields 0.846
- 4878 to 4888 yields 0.706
